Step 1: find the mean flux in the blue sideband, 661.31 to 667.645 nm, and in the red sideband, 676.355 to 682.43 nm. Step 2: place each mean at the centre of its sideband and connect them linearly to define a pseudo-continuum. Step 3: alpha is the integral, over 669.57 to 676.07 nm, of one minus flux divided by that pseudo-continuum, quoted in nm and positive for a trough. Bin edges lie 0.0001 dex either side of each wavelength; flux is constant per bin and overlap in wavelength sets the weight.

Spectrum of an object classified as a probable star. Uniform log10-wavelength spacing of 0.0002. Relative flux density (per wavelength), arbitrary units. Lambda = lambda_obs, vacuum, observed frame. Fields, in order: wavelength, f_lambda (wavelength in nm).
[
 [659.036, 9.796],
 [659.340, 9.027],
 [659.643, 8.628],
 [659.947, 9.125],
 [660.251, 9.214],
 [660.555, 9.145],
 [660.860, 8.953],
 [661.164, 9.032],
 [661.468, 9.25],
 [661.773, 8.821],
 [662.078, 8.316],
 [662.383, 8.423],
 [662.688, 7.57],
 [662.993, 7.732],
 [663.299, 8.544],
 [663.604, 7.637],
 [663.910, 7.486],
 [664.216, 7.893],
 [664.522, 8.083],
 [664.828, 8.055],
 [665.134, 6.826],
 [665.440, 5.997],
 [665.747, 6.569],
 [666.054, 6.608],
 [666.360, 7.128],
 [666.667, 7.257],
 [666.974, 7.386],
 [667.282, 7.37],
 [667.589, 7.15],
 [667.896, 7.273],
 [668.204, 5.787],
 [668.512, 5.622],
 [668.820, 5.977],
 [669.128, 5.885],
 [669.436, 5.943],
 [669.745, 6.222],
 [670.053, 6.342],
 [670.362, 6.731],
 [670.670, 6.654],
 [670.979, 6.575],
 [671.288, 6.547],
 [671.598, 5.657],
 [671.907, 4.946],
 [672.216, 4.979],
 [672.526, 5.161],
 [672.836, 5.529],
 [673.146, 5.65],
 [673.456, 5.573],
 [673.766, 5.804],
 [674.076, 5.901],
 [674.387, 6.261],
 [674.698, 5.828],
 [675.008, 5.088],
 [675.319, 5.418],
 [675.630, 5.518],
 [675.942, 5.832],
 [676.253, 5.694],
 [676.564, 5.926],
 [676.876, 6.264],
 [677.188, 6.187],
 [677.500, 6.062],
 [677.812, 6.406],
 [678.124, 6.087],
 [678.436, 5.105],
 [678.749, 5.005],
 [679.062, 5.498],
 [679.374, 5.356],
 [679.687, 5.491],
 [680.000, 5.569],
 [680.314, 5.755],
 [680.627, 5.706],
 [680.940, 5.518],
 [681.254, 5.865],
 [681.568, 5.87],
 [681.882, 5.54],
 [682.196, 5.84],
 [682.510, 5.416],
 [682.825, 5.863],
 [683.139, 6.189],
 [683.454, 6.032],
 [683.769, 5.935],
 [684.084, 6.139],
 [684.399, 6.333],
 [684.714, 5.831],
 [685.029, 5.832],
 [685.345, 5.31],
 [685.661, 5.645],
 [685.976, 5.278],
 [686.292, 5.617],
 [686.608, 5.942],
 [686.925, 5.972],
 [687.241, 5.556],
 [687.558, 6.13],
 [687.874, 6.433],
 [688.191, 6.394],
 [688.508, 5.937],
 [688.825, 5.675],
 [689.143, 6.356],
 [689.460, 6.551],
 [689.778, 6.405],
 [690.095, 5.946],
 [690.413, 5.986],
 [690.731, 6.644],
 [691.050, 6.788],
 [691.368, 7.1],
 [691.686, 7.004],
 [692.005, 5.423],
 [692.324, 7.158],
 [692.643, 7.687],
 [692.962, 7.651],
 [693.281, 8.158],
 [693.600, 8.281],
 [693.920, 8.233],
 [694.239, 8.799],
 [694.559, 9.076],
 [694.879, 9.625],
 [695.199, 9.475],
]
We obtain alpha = 0.74 nm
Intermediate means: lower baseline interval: 7.63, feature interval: 5.82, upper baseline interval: 5.73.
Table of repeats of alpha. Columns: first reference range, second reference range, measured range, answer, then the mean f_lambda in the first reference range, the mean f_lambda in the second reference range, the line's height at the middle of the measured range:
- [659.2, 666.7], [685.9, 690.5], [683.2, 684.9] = 0.081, 8.06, 6.03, 6.36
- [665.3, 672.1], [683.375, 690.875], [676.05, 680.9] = 0.363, 6.43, 5.99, 6.2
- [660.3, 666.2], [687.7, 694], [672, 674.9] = 0.738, 7.97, 6.77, 7.52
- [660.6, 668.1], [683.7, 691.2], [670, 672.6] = 0.453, 7.73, 6.03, 7.22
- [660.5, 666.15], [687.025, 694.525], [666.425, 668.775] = 0.290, 7.93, 6.83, 7.76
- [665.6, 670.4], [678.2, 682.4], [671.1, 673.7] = 0.285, 6.57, 5.56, 6.21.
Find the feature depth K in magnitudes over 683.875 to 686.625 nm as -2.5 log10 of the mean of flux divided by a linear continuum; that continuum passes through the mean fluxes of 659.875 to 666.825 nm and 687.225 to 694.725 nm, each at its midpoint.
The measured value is 0.23 mag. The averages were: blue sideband 7.97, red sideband 6.92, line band 5.77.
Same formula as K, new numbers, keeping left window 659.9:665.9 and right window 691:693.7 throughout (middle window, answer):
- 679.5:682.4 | 0.315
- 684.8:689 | 0.261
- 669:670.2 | 0.283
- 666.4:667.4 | 0.098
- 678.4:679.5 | 0.407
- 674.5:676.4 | 0.356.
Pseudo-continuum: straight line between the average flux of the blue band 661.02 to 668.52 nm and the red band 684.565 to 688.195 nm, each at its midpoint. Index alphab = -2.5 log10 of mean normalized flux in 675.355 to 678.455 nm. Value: 0.11 mag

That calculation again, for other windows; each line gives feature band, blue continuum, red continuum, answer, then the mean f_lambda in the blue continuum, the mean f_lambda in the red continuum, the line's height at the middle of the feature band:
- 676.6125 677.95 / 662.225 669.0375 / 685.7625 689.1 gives 0.052 mag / 7.19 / 5.91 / 6.5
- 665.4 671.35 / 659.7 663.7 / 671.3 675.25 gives 0.045 mag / 8.61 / 5.57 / 6.85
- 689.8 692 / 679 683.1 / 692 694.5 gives 0.150 mag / 5.66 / 7.87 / 7.44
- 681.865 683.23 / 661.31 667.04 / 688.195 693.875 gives 0.217 mag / 7.67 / 6.77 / 7.05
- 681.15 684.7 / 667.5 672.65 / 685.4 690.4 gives 0.017 mag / 6.08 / 5.98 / 6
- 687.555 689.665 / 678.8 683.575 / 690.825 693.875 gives 0.087 mag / 5.68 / 7.27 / 6.74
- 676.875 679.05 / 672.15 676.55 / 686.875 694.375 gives 0.008 mag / 5.61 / 6.77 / 5.87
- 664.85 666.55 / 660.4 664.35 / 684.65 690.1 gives 0.191 mag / 8.37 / 5.94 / 8.05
